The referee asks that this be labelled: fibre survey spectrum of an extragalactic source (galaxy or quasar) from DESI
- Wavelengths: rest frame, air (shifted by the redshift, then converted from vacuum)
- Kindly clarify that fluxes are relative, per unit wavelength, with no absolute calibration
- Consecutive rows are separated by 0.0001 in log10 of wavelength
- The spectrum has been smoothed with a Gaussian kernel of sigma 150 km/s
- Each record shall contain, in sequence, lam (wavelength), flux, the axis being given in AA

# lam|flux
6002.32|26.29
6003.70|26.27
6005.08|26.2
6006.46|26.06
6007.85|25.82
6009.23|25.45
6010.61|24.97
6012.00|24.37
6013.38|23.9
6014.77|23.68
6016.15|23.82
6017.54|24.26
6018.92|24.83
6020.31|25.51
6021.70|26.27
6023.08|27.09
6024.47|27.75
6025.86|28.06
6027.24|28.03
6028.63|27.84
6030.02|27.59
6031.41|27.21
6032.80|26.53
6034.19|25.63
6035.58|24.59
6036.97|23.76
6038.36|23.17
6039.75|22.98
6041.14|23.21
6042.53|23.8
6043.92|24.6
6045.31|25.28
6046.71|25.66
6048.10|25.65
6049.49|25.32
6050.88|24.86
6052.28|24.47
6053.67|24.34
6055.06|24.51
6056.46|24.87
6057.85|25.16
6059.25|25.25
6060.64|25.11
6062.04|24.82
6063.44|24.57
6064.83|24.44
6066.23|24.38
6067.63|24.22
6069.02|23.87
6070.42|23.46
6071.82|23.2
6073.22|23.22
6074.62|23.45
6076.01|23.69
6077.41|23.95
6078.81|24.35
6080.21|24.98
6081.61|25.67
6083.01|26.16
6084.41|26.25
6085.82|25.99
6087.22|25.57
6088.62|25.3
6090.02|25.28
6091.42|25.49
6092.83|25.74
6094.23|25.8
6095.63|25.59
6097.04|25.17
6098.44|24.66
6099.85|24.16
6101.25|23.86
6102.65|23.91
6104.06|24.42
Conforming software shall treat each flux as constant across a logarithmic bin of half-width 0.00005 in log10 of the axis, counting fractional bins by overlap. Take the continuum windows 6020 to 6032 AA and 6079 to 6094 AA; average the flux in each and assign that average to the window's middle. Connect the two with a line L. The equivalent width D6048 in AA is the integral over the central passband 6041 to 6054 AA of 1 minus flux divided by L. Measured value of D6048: 0.93 AA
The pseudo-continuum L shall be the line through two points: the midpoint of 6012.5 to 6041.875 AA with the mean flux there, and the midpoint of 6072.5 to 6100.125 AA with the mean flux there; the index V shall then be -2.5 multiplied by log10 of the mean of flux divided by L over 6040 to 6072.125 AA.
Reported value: 0.03 mag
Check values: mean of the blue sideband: 25.5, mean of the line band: 24.6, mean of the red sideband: 25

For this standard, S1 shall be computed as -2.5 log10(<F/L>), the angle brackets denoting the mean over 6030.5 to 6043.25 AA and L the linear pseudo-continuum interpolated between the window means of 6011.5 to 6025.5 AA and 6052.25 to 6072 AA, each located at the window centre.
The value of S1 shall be 0.014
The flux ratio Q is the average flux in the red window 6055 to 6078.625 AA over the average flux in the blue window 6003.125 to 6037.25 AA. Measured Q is 0.94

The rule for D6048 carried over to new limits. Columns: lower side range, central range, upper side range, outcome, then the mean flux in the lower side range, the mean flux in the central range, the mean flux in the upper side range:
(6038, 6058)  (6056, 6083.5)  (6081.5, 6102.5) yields 0.6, 24.5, 24.4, 25.3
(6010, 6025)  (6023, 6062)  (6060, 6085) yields -1.0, 25.1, 25.4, 24.4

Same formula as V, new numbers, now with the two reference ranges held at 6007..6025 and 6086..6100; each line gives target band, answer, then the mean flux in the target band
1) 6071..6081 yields 0.06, 23.9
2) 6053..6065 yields 0.02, 24.8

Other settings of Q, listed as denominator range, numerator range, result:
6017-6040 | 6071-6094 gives 0.96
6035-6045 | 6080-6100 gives 1.07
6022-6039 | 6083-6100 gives 0.96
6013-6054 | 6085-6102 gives 1.00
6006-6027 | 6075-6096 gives 0.99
